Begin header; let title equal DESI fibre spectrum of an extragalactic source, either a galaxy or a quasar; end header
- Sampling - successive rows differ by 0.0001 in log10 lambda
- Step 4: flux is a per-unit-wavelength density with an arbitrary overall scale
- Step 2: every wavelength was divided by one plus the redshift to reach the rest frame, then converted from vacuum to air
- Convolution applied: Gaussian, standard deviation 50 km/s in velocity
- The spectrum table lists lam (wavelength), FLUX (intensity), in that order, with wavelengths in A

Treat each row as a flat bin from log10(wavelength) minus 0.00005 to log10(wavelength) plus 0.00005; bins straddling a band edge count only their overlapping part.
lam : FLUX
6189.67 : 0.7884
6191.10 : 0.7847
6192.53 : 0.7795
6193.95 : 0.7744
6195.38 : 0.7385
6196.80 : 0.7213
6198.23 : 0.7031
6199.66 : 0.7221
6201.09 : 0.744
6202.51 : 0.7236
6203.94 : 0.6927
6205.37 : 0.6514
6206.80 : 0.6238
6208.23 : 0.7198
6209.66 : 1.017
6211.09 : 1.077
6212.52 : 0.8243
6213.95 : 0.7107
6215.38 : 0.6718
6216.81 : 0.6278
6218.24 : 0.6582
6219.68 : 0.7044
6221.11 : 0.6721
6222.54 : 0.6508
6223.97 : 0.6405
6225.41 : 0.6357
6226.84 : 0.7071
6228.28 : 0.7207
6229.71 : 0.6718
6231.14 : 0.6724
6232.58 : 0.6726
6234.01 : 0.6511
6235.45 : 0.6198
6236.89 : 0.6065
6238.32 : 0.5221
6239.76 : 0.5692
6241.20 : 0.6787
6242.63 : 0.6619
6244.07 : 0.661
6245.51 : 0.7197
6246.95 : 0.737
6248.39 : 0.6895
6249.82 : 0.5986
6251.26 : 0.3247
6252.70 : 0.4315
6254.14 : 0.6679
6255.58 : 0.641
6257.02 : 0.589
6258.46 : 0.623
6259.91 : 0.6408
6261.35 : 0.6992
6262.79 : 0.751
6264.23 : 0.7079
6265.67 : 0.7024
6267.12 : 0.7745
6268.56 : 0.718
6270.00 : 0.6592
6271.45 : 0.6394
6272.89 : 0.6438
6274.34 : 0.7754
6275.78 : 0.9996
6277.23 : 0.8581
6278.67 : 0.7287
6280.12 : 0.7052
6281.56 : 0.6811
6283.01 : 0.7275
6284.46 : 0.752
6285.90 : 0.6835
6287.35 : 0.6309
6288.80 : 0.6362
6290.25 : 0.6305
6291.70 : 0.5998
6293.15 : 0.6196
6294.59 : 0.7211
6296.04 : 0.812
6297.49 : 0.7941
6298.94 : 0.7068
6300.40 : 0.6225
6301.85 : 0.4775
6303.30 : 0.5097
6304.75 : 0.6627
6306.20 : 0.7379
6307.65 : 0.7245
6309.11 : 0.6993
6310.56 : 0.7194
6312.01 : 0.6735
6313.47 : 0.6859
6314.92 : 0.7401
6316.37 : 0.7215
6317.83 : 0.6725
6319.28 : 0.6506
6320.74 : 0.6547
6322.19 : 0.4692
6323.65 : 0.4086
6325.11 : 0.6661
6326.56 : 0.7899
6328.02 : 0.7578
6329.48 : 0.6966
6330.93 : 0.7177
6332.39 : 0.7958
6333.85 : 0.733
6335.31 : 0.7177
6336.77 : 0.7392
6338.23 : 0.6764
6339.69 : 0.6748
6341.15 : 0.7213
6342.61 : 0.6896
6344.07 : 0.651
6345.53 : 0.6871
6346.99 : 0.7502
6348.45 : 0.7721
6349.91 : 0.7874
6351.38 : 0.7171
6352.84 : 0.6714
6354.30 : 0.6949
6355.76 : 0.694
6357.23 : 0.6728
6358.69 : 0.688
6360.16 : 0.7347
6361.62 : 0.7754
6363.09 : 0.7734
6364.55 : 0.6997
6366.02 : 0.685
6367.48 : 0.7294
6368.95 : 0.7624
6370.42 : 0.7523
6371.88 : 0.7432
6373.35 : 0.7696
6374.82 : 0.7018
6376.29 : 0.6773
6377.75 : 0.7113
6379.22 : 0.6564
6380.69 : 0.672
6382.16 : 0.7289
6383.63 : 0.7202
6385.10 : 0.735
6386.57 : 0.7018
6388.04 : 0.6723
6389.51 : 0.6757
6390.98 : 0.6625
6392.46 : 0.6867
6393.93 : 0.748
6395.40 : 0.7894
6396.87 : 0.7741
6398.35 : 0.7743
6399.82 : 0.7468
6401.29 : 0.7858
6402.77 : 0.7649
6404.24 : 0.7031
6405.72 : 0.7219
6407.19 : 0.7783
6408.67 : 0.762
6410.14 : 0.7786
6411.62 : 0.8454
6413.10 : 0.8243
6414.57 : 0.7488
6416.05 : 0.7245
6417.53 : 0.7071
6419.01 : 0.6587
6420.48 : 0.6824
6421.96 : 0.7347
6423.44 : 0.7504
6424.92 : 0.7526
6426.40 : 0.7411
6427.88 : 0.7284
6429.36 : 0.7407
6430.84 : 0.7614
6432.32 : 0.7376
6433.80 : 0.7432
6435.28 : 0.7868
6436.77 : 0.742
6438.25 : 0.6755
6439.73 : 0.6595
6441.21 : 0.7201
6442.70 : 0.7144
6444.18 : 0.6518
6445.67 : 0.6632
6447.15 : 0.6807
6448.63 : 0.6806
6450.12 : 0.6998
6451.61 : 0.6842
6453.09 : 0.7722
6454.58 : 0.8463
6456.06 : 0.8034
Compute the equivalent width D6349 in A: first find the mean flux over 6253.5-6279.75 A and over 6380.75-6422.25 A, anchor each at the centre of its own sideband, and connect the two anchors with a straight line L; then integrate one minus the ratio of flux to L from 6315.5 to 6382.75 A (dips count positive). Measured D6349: 2.2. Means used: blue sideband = 0.712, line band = 0.703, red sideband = 0.736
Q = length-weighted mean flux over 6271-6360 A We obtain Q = 0.694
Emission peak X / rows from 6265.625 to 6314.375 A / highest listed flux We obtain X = 0.9996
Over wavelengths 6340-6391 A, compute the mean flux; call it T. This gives 0.713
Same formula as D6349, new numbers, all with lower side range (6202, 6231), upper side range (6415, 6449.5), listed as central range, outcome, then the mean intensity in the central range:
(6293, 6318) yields 1.1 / 0.685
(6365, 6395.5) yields 0.2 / 0.712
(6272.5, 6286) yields -0.8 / 0.762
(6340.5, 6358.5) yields 0.2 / 0.709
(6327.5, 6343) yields -0.1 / 0.72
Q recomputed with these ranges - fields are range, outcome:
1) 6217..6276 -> 0.658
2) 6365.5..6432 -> 0.733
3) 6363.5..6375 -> 0.733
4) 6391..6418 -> 0.757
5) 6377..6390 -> 0.698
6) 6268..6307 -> 0.694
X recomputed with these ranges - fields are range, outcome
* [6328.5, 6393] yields 0.7958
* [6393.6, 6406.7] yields 0.7894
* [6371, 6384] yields 0.7696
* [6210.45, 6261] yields 1.077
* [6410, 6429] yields 0.8454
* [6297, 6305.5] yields 0.7941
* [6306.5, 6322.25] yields 0.7401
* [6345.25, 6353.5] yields 0.7874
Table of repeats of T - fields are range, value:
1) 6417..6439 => 0.73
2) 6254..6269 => 0.683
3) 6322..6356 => 0.699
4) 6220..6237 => 0.663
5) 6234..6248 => 0.643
